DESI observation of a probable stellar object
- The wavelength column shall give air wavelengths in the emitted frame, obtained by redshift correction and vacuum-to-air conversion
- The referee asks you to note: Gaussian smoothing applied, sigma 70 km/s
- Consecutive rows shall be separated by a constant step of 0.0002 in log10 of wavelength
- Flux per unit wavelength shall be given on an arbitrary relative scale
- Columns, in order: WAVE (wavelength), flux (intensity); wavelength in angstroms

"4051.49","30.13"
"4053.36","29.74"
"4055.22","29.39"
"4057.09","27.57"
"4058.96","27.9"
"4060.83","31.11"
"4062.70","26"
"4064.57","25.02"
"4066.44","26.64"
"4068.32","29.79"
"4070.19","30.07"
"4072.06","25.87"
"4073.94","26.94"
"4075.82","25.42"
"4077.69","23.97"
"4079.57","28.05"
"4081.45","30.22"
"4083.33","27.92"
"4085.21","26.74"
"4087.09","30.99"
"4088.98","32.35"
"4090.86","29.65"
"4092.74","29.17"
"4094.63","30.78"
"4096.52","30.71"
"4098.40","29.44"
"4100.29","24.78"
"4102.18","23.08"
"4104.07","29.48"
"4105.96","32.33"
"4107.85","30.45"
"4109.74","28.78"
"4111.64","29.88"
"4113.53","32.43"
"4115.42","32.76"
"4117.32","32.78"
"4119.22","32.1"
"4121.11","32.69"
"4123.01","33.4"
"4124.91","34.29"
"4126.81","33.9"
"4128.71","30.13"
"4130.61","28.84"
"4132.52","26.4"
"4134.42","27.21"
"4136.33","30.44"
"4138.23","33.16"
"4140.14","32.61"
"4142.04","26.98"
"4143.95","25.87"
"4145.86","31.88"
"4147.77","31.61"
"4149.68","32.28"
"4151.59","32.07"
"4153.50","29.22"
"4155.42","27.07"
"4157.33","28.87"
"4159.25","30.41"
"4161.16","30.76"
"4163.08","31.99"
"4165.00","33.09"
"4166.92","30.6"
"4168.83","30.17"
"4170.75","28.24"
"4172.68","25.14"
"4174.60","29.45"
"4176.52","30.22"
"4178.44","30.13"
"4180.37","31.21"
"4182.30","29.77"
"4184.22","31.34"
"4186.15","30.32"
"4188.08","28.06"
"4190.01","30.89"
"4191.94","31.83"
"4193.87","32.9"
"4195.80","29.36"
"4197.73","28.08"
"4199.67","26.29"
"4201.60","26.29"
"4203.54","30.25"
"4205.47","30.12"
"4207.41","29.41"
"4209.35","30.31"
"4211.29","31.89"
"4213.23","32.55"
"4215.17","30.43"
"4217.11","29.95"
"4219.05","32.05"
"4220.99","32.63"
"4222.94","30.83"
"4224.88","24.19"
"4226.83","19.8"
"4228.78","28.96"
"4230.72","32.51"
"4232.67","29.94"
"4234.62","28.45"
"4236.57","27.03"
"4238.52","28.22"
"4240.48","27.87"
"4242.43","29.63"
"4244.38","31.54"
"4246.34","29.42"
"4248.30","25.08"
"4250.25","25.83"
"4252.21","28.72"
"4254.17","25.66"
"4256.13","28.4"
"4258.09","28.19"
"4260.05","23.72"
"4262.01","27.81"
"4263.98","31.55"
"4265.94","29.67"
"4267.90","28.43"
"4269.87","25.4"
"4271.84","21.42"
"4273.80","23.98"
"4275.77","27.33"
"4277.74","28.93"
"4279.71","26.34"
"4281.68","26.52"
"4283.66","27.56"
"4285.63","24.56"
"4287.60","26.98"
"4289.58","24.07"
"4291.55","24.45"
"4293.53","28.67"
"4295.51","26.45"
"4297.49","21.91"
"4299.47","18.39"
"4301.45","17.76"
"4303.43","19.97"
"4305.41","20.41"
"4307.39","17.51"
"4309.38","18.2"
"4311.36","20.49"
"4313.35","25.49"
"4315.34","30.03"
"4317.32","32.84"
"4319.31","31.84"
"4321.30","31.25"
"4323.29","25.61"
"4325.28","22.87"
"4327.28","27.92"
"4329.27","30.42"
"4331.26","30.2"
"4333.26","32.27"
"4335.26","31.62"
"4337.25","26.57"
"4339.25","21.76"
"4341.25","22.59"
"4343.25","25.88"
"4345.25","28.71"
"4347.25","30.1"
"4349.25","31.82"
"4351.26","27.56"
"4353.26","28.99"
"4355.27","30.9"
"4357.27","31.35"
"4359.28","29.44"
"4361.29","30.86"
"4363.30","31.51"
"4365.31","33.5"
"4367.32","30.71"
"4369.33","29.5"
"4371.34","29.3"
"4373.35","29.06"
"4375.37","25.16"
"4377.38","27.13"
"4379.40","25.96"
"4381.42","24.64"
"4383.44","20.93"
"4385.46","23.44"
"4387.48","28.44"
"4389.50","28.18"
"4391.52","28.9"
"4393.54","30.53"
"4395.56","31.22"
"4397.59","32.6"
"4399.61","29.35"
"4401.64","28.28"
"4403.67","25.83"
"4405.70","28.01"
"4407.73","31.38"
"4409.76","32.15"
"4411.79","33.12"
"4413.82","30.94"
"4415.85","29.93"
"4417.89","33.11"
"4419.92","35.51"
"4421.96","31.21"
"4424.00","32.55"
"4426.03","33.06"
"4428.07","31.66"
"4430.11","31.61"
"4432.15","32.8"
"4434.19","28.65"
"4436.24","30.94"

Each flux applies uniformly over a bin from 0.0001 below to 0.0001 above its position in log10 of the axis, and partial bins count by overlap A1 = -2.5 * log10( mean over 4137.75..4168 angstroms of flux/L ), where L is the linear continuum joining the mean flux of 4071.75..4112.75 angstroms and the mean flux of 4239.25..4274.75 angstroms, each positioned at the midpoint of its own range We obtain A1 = -0.088 mag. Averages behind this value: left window 28.6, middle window 30.5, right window 27.4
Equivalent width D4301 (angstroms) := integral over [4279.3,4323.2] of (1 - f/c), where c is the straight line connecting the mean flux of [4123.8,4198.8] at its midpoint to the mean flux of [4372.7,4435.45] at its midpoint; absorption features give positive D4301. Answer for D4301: 7.6 angstroms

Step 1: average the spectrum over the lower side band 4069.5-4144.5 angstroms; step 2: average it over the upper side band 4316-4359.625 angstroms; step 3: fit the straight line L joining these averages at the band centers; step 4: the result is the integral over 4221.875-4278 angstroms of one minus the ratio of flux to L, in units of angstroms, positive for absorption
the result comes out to 3.00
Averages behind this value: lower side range 29.6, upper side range 28.8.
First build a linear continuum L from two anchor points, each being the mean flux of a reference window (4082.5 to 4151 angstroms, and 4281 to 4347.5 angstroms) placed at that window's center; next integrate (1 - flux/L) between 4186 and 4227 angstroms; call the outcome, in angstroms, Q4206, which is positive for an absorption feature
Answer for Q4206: -2.2 angstroms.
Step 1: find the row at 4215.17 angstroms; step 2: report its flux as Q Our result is 30.43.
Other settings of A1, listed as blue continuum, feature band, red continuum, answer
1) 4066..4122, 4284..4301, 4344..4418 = 0.20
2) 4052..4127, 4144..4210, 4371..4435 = -0.02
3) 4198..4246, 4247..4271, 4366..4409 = 0.06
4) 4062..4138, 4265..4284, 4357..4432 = 0.12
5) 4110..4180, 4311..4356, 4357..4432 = 0.06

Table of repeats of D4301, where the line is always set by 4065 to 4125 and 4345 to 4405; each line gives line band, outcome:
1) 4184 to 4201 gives -0.3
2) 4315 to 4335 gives -0.5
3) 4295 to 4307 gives 3.5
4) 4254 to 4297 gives 3.6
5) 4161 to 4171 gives -0.6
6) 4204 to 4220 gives -0.9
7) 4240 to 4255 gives 0.6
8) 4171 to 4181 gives 0.0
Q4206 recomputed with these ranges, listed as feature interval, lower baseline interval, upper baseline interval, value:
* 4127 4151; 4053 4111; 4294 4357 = -1.8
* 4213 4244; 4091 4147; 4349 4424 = 0.9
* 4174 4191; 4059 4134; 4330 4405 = -0.6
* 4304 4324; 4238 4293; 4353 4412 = 1.9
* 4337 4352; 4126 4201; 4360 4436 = 1.5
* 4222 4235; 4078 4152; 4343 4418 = 0.9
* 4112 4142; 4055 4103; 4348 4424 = -3.3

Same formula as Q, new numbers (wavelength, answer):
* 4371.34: 29.3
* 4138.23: 33.16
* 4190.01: 30.89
